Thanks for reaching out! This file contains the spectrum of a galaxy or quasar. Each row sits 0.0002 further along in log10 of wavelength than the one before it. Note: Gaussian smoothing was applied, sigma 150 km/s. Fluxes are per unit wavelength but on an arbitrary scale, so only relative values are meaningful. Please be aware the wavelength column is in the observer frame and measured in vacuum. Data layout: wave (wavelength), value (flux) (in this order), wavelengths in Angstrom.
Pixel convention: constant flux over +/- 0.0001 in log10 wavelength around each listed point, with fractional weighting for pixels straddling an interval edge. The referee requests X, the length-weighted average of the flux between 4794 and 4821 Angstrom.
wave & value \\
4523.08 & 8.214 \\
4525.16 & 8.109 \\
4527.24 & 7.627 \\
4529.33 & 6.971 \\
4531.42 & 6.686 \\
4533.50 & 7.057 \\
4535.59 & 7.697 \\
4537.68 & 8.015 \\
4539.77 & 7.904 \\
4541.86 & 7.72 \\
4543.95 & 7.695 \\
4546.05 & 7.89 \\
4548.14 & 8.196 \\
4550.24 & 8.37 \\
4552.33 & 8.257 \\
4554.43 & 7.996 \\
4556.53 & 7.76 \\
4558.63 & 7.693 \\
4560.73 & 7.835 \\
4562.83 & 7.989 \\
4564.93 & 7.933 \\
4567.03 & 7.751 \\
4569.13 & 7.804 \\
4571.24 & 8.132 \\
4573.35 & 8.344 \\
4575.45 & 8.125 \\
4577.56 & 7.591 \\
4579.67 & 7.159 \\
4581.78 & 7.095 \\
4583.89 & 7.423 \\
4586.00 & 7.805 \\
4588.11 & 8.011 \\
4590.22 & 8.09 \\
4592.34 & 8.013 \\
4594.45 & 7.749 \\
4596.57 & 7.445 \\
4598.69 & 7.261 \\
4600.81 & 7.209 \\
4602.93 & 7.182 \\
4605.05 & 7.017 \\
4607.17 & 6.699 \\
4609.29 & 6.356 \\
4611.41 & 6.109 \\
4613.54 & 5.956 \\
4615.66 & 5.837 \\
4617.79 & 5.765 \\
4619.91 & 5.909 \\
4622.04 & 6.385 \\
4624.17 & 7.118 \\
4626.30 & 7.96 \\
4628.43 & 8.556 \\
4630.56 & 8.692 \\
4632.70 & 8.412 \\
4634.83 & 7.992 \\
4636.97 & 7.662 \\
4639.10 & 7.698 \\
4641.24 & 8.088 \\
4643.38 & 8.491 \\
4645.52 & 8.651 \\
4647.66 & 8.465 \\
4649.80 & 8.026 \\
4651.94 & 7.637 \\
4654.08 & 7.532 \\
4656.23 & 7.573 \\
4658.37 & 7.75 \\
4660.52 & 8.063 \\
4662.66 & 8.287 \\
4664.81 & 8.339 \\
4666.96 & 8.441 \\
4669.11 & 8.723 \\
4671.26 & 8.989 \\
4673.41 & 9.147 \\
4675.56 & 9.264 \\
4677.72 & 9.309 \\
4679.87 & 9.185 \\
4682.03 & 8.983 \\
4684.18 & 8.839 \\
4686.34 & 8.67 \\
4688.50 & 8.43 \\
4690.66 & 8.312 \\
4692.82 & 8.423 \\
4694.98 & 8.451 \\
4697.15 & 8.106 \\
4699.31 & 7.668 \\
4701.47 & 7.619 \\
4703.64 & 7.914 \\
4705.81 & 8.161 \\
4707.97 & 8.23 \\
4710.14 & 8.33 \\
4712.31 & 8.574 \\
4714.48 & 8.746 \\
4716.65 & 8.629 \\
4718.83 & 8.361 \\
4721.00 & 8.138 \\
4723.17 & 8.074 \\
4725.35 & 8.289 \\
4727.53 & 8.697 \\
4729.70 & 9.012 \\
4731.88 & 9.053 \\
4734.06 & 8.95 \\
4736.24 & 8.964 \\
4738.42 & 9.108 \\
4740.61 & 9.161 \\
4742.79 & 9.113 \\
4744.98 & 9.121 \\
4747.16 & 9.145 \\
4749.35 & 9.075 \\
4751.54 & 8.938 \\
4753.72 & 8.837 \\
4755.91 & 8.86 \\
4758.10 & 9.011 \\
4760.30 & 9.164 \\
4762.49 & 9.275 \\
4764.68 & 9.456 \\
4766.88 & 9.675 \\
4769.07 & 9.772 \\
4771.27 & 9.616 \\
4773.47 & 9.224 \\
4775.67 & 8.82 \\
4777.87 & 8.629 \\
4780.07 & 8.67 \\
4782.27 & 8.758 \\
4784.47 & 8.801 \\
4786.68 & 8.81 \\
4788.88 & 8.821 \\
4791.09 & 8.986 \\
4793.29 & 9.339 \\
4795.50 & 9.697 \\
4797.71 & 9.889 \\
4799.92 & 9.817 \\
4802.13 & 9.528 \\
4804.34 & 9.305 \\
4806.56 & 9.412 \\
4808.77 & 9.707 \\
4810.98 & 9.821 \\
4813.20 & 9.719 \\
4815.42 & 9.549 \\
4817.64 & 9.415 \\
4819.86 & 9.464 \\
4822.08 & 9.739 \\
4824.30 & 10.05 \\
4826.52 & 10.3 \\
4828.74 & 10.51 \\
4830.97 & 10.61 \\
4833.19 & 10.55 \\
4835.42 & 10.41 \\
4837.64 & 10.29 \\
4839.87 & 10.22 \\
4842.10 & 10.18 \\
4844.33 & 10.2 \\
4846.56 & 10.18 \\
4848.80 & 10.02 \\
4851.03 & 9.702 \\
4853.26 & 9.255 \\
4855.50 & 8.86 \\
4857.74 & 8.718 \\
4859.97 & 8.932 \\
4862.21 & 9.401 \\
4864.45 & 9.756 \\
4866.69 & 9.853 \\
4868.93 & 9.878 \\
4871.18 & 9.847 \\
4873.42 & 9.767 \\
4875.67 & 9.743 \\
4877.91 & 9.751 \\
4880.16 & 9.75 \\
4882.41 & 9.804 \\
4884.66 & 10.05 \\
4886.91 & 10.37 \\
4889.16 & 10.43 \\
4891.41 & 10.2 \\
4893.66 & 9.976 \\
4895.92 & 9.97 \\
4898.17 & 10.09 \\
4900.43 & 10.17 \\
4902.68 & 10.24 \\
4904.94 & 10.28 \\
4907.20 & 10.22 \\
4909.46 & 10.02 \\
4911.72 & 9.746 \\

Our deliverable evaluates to 9.6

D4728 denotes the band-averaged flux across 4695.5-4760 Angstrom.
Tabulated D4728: 8.62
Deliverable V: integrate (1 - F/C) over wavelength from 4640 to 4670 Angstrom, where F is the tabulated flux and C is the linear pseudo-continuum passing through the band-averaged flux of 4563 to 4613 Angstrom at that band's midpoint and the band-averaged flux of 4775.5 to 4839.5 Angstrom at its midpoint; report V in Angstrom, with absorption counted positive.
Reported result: -0.1 Angstrom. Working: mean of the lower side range 7.48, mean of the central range 8.14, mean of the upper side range 9.59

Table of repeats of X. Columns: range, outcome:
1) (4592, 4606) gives 7.38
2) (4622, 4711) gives 8.27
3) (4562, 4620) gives 7.3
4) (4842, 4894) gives 9.77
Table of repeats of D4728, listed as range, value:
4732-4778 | 9.15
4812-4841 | 10.1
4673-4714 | 8.5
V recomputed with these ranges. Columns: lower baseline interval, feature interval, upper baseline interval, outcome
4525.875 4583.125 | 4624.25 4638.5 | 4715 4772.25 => 0.2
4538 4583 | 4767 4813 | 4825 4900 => 0.7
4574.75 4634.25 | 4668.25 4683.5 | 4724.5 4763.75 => -1.8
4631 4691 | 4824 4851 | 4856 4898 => -2.1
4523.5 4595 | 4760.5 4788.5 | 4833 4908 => 0.4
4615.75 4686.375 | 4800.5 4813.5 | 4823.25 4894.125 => -0.2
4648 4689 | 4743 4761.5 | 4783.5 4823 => 0.1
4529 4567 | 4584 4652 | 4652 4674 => 5.2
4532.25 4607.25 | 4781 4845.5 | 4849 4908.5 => -2.4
